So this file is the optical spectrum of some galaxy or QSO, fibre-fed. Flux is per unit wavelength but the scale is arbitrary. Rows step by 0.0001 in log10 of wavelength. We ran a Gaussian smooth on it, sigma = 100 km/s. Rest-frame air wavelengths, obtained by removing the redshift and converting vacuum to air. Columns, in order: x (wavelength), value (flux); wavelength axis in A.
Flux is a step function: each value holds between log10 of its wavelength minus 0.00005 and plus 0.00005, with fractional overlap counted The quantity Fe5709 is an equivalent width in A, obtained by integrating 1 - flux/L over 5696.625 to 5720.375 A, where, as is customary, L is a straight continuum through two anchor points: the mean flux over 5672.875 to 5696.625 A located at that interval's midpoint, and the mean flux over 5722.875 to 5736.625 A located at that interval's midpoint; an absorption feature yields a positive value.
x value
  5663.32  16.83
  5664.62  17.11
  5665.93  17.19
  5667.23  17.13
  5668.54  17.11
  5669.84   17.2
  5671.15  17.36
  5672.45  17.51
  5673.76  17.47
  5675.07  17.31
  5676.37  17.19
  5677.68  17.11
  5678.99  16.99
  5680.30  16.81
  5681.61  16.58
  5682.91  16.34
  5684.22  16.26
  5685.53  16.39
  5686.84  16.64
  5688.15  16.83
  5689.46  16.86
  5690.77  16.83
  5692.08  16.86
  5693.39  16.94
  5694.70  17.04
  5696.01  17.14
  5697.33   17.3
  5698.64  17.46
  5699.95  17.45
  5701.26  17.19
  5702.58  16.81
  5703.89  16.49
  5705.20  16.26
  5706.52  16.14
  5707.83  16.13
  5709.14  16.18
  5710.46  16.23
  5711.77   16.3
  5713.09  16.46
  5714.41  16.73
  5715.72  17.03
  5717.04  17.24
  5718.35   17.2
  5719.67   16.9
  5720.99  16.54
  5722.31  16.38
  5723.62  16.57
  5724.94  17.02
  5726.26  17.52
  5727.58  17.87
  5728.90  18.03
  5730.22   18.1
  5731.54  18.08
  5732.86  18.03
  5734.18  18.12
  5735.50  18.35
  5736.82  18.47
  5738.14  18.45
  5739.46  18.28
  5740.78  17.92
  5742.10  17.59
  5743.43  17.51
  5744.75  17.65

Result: 0.82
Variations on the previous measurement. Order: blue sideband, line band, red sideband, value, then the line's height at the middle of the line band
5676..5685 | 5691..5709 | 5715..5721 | 0.05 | 16.9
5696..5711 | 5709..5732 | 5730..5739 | 0.69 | 17.6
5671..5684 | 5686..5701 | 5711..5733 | 0.04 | 17.1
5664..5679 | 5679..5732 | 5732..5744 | 2.37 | 17.7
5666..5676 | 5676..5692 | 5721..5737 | 0.59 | 17.4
